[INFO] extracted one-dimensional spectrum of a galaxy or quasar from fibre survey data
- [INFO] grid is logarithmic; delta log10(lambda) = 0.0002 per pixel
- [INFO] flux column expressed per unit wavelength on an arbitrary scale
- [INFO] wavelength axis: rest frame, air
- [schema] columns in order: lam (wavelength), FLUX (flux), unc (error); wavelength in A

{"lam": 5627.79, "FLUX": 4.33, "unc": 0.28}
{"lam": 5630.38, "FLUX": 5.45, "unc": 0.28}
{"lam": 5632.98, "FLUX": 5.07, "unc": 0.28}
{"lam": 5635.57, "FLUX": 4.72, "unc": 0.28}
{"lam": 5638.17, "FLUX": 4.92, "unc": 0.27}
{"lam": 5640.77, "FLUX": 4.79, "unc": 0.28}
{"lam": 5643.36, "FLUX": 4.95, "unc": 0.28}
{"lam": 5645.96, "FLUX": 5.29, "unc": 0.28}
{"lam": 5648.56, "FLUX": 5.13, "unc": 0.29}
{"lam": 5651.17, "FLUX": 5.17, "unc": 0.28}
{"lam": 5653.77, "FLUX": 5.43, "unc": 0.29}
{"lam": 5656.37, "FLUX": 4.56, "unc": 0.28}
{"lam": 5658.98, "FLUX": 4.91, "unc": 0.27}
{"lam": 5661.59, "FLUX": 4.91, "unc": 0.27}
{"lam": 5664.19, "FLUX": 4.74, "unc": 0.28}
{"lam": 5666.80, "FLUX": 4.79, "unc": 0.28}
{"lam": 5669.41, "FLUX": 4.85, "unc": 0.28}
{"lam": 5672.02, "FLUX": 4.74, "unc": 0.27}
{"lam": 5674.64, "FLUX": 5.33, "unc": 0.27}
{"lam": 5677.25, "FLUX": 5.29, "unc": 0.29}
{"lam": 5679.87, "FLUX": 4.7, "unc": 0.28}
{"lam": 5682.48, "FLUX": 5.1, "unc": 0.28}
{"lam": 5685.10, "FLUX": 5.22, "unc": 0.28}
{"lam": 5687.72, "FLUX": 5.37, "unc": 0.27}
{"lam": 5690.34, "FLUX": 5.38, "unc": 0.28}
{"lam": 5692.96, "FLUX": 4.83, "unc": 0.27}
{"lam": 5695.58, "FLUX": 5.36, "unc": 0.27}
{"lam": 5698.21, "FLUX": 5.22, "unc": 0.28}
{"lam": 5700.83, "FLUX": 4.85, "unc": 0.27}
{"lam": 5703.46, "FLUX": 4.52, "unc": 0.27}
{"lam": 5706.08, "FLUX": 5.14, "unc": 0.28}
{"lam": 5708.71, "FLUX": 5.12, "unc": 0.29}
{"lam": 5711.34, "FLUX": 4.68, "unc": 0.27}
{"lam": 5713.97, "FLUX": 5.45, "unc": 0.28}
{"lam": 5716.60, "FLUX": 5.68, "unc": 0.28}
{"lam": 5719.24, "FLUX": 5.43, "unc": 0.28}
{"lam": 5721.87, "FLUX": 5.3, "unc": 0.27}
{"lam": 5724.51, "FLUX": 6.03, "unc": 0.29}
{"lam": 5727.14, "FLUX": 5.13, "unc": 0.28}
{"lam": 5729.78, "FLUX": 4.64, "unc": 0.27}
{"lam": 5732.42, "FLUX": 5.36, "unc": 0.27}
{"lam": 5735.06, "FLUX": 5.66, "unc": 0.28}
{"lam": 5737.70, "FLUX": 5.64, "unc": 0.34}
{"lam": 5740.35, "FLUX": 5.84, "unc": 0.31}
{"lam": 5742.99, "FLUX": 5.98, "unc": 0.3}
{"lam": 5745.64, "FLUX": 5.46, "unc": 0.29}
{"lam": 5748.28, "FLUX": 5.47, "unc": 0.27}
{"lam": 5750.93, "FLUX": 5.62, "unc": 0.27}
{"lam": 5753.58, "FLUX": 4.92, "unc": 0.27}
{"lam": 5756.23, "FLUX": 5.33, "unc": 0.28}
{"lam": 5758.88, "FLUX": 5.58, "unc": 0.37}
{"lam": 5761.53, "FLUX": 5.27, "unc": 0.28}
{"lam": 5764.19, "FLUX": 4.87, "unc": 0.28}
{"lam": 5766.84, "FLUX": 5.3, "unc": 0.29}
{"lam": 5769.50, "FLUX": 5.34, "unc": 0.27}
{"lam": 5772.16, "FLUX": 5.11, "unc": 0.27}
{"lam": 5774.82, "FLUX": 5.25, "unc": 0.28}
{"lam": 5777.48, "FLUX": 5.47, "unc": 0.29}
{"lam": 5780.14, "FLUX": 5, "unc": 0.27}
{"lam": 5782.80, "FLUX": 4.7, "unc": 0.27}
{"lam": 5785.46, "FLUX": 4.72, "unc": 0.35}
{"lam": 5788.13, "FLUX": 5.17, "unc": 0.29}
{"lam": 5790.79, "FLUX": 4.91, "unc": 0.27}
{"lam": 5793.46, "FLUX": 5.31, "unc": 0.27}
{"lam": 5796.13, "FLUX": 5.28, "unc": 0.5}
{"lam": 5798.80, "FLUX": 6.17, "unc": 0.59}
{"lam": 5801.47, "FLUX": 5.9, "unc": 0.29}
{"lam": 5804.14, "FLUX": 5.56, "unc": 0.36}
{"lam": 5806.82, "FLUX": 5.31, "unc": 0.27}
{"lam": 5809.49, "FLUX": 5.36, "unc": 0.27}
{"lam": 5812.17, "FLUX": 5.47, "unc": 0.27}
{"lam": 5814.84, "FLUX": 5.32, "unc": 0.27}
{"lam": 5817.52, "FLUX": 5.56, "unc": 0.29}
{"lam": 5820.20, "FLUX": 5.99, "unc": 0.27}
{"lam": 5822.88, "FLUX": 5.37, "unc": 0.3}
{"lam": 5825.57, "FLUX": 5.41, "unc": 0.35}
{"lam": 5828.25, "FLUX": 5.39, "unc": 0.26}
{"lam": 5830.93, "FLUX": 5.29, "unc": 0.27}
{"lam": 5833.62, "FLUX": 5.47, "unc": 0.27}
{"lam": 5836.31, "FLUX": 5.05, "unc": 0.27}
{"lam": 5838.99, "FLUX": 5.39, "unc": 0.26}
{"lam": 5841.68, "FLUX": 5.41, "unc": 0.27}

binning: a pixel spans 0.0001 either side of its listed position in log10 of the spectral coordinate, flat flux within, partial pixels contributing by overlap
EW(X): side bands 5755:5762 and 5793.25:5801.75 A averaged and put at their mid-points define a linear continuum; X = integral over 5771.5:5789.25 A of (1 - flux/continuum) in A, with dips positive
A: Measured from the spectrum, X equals 1.61 A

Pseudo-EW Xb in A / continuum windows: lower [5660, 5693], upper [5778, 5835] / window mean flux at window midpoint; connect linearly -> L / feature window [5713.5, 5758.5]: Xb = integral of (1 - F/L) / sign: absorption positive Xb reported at -2.5 A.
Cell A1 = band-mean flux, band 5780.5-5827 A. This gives 5.38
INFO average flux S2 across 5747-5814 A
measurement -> 5.3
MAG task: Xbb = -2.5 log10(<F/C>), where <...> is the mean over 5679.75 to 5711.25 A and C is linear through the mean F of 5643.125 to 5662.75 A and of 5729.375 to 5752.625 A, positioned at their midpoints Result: 0.05 mag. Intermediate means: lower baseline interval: 5.05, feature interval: 5.07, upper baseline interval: 5.54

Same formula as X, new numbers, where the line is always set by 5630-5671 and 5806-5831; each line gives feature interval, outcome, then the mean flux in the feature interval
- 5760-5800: 1.2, 5.19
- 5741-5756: -0.7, 5.49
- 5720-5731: -0.2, 5.29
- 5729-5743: -0.8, 5.51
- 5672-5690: -0.3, 5.15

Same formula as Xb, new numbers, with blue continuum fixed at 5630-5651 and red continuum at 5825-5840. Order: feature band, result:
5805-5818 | -0.2 A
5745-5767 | -0.4 A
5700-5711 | 0.5 A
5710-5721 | -0.3 A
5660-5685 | 0.6 A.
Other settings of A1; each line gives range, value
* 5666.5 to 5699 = 5.1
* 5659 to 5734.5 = 5.12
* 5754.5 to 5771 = 5.27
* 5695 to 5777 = 5.31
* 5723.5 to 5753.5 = 5.5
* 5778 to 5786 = 4.89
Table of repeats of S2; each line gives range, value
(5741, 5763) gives 5.46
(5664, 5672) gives 4.79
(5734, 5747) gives 5.72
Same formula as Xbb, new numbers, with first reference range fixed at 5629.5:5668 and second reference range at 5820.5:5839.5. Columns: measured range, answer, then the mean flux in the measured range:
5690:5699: -0.02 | 5.17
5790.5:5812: -0.04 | 5.5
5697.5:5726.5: -0.02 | 5.22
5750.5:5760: -0.03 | 5.33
